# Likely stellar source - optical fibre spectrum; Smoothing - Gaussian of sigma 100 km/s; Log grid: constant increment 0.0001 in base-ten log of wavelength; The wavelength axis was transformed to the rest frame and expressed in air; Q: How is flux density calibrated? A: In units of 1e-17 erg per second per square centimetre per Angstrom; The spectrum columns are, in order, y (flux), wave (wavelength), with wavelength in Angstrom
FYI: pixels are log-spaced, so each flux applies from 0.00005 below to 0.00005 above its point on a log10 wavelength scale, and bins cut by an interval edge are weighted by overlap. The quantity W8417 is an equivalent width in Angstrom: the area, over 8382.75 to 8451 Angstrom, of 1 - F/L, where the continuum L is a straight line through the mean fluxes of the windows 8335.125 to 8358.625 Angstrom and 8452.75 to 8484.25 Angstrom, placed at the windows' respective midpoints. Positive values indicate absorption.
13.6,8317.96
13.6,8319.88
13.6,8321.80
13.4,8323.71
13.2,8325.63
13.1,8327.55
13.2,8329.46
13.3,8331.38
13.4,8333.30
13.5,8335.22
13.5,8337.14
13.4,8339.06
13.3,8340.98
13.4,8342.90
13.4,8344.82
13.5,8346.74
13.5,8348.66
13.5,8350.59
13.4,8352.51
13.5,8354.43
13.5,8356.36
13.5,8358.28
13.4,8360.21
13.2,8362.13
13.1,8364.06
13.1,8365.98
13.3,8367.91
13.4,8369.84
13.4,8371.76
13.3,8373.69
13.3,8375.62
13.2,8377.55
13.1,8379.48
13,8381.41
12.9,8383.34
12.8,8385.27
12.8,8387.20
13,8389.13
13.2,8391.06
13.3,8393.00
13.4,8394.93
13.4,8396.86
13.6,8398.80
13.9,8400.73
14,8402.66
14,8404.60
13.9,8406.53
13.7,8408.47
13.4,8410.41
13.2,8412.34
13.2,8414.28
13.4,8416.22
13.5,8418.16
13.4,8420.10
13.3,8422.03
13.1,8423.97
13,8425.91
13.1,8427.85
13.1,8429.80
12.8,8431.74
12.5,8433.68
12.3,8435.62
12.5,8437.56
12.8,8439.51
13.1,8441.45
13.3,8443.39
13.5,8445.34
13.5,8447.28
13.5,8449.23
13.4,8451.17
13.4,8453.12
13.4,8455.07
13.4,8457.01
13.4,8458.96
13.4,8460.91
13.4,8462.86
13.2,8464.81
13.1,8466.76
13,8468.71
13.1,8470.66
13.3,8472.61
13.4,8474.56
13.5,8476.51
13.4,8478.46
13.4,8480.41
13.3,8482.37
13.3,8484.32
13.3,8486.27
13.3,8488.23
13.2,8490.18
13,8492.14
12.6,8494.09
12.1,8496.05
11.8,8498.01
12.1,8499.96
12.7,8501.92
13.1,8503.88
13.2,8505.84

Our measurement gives 0.7 Angstrom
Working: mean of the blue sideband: 13.5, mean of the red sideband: 13.3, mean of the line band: 13.2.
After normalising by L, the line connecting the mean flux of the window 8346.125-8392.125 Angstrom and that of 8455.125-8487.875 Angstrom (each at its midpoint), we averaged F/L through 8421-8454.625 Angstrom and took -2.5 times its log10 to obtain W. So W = 0.02 mag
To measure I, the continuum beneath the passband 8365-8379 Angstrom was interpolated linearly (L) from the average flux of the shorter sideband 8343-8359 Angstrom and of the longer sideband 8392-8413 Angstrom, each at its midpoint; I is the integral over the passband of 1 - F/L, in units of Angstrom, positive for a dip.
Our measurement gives 0.3 Angstrom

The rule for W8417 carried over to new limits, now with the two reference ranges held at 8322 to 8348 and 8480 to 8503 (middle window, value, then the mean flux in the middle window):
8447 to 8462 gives -0.5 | 13.4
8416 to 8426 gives -0.2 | 13.3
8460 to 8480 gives -0.6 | 13.3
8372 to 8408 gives -0.5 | 13.3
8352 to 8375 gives -0.1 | 13.3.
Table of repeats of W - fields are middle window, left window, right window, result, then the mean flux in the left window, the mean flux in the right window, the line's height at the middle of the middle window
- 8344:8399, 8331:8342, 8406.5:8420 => 0.012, 13.4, 13.4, 13.4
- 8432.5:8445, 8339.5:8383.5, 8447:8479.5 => 0.045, 13.3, 13.3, 13.3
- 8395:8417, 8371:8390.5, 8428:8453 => -0.044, 13.1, 13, 13.1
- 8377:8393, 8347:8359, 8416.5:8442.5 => 0.022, 13.5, 13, 13.3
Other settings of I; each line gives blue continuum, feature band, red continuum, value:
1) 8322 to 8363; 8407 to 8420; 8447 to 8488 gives -0.1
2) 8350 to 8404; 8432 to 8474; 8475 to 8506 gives -0.3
